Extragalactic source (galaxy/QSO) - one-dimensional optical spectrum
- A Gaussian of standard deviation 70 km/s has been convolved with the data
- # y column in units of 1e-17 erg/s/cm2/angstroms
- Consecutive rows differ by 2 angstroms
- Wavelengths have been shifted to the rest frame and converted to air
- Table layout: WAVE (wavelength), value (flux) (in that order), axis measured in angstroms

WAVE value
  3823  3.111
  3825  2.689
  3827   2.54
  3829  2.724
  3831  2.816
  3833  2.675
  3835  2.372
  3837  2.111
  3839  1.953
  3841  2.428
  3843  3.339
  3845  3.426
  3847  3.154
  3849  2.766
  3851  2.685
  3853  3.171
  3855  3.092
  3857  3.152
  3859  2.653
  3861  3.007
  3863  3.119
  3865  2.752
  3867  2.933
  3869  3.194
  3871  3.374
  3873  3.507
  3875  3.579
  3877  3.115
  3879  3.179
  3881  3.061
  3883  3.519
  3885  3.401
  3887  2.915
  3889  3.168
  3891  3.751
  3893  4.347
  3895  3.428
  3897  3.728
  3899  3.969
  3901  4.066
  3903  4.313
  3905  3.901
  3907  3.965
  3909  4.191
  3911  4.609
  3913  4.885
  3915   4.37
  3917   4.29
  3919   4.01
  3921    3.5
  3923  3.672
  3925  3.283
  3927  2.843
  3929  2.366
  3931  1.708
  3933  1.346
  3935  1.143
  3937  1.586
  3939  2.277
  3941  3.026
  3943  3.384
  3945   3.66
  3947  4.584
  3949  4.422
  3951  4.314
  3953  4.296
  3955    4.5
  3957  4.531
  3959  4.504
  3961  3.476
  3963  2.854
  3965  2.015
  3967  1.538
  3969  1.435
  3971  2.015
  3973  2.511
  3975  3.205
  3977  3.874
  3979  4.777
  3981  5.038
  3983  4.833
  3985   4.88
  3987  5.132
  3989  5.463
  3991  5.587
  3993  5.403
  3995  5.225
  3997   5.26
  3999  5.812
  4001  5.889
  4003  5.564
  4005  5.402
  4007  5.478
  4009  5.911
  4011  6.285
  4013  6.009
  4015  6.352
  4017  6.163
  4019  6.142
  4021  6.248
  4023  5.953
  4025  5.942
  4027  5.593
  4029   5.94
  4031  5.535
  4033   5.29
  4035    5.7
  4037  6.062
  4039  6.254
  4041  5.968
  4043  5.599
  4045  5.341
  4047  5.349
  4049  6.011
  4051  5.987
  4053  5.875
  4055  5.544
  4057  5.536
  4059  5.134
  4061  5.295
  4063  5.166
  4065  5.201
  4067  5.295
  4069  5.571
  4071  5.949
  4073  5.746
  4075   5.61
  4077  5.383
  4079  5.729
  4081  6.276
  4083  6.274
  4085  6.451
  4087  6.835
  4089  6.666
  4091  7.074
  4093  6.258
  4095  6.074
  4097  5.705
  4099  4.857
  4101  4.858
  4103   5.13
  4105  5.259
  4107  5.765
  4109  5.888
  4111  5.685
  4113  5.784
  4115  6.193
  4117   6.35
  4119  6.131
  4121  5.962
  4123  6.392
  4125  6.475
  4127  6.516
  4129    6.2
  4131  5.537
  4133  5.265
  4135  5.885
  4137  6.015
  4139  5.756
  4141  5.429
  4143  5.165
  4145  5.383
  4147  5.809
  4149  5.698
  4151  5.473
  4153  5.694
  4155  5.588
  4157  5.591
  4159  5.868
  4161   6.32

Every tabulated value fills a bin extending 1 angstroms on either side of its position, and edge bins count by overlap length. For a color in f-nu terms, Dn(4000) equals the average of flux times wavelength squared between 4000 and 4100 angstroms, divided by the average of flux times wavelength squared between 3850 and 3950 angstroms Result 1.9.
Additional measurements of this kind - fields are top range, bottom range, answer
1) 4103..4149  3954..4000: 1.54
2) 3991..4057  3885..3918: 1.55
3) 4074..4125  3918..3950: 2.21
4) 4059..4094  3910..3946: 2.05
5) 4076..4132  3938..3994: 1.67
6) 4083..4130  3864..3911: 1.89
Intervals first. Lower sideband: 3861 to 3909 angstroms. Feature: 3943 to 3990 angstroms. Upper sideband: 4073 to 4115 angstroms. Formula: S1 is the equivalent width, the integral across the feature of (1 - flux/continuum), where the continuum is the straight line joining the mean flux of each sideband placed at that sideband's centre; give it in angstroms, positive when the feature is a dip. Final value 6.54 angstroms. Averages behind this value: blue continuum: 3.5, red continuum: 5.88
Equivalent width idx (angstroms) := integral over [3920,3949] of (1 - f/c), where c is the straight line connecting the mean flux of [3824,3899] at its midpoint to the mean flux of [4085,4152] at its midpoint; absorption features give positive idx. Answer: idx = 8.0 angstroms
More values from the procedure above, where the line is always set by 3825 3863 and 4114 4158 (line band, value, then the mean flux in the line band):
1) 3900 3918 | -4.3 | 4.29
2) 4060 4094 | -4.5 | 5.93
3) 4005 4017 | -3.8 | 5.97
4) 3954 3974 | 5.4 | 2.94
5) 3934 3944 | 4.0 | 2.28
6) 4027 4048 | -3.9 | 5.7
